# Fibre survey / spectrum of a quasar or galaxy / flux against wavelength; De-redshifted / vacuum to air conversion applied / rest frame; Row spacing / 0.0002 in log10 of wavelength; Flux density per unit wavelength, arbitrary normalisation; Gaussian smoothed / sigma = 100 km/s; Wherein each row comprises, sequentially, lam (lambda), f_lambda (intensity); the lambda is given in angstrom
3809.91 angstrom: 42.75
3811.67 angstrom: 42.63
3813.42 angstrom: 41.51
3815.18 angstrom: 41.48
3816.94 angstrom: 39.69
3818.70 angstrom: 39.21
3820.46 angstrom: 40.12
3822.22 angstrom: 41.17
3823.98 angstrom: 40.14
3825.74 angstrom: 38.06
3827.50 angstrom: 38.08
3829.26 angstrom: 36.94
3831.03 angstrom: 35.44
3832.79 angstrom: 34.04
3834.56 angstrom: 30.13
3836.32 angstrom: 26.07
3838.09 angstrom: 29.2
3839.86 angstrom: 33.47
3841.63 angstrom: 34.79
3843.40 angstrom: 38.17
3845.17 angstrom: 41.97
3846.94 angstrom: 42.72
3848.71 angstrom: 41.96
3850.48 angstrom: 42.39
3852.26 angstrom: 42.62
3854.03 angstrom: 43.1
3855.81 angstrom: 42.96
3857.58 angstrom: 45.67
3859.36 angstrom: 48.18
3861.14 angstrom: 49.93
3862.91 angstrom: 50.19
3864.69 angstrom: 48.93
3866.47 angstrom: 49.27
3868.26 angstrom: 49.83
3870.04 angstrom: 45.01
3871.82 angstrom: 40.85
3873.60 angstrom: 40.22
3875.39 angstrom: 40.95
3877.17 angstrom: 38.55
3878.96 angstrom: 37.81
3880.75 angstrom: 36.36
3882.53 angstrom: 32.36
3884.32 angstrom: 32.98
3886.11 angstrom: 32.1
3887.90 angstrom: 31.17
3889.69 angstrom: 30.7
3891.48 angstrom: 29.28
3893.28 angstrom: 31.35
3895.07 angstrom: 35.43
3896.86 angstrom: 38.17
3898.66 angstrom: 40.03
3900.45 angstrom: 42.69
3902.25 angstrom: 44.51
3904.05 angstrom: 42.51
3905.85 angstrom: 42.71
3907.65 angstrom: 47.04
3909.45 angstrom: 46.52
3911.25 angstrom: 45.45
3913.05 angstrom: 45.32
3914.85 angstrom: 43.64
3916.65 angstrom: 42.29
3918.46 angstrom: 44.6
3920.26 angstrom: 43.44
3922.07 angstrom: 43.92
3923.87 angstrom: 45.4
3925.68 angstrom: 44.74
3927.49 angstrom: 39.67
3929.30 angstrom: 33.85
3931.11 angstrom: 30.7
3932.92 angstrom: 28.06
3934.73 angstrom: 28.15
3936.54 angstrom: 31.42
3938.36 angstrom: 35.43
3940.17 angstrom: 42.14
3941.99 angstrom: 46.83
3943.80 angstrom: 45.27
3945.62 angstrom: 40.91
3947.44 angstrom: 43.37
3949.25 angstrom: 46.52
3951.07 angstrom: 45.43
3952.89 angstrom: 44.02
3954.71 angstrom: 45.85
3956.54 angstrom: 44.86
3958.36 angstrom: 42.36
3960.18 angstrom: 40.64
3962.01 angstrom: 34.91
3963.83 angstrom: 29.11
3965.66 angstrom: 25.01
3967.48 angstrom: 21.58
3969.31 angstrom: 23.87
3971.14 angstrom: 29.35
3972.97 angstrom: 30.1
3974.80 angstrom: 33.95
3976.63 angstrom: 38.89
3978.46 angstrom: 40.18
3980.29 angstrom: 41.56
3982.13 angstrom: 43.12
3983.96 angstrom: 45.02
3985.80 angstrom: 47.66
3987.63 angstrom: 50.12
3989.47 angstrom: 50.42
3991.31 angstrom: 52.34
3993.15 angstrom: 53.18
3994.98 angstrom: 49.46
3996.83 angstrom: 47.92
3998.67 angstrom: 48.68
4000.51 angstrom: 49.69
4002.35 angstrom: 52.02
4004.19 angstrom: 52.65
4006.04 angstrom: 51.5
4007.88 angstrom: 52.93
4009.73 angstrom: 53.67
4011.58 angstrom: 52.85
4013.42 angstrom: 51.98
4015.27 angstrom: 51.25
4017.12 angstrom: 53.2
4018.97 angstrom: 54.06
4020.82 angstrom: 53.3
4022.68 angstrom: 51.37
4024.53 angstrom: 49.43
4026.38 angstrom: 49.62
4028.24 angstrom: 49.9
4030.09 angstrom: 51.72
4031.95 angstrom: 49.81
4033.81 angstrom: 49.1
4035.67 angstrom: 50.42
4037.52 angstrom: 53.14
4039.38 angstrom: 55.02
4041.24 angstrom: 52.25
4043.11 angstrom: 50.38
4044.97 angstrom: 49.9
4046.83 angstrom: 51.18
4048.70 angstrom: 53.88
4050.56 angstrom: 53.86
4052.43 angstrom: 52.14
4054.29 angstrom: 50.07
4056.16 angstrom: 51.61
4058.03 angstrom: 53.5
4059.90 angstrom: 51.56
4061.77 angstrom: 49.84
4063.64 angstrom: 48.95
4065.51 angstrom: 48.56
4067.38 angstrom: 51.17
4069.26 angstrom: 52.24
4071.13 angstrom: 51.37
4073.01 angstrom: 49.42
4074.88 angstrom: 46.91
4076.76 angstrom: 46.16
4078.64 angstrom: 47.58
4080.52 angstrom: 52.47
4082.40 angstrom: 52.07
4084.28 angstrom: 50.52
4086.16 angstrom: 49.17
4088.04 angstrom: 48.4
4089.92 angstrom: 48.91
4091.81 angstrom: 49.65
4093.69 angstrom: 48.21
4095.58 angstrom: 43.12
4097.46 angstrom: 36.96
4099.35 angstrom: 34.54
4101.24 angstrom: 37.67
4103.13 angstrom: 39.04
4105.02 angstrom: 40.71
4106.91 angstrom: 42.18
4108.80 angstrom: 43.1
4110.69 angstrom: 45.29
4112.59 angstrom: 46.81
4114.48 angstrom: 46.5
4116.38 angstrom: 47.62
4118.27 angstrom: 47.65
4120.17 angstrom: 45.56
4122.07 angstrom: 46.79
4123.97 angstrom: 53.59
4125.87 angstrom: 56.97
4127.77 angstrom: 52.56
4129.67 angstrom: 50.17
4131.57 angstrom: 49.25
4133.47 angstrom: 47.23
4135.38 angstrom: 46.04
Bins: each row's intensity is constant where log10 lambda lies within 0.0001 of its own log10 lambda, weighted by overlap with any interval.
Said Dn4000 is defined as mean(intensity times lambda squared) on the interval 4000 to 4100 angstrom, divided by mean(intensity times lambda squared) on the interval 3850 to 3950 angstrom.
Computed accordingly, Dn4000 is 1.33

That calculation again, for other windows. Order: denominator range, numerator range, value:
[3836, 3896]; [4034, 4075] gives 1.43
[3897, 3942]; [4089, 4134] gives 1.24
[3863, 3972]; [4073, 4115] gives 1.27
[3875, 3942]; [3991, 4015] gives 1.40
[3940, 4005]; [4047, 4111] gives 1.19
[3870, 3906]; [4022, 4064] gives 1.49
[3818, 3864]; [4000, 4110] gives 1.39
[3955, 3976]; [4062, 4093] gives 1.60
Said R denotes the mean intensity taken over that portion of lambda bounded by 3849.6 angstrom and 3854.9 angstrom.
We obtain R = 42.7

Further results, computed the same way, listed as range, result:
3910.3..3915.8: 44.9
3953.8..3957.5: 45.2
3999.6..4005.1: 51.5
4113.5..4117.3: 47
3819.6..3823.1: 40.7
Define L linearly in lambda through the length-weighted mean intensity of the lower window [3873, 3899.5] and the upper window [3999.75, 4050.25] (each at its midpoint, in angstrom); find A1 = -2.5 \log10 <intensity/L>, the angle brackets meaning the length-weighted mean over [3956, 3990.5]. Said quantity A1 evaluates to 0.21 mag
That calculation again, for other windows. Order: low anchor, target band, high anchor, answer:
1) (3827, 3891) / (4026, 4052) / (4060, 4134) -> -0.14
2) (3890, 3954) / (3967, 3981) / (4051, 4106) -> 0.30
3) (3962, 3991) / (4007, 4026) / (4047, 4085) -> -0.21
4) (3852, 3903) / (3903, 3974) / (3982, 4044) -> 0.15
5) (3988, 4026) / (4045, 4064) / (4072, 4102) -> -0.07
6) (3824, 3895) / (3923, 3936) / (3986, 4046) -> 0.24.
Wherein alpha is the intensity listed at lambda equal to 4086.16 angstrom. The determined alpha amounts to 49.17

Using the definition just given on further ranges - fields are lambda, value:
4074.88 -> 46.91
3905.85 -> 42.71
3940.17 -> 42.14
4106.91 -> 42.18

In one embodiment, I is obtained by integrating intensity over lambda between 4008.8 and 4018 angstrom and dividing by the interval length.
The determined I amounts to 52.6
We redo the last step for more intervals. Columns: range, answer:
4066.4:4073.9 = 51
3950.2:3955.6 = 45.1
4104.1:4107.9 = 41.5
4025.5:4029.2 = 49.8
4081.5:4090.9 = 49.8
